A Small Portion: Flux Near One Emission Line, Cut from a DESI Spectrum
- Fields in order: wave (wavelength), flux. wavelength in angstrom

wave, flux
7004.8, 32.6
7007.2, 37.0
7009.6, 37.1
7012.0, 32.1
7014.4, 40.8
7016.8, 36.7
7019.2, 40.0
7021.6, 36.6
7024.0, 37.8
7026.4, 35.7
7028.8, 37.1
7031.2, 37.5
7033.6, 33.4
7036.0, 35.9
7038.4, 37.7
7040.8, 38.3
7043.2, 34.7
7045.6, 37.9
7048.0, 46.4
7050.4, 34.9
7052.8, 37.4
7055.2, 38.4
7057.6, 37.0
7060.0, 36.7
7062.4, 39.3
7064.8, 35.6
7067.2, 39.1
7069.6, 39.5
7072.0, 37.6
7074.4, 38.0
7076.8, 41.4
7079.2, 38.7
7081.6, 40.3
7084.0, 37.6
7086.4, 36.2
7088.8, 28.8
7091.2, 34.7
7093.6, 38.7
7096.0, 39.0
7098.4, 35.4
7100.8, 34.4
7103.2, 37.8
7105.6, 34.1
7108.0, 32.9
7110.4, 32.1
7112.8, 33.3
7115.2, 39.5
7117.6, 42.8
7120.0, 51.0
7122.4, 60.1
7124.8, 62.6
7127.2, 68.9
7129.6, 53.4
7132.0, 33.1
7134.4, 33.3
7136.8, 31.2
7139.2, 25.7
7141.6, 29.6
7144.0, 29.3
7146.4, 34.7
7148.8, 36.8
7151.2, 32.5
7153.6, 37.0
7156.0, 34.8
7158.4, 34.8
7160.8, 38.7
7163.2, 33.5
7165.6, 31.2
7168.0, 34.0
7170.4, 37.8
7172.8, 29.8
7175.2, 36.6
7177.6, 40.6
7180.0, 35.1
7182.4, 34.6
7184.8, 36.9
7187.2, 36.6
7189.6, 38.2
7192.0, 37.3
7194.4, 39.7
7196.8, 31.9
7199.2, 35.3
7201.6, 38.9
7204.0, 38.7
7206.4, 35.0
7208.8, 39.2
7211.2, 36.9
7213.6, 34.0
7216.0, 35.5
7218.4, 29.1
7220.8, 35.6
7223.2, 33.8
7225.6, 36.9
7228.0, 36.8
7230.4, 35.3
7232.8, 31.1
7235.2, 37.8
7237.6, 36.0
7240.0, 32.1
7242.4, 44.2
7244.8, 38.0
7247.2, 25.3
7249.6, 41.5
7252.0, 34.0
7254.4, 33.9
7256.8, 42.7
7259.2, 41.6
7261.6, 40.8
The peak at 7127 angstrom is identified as Hbeta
